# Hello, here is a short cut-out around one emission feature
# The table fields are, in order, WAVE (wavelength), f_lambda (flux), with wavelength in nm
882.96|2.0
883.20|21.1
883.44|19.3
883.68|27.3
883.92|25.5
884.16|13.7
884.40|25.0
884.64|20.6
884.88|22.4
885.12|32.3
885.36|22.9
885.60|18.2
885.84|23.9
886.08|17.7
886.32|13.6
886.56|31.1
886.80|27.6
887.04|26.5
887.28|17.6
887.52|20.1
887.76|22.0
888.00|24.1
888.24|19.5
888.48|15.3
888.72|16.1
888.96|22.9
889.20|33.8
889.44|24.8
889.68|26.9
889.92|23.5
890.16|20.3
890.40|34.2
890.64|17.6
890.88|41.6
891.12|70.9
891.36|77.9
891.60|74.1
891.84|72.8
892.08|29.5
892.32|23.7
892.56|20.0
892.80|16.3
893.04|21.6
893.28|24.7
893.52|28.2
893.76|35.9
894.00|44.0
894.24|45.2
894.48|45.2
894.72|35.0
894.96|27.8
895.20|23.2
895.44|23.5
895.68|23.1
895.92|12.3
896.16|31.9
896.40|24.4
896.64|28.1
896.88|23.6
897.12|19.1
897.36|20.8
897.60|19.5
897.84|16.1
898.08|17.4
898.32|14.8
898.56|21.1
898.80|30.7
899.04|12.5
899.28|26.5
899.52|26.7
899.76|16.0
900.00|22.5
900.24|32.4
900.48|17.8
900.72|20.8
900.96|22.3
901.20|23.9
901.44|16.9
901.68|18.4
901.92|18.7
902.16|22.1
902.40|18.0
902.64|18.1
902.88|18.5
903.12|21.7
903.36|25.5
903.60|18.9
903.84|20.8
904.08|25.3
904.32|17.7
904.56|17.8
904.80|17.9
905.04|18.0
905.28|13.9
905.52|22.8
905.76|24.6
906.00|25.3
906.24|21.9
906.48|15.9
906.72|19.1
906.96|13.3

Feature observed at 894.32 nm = [N II] 6583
